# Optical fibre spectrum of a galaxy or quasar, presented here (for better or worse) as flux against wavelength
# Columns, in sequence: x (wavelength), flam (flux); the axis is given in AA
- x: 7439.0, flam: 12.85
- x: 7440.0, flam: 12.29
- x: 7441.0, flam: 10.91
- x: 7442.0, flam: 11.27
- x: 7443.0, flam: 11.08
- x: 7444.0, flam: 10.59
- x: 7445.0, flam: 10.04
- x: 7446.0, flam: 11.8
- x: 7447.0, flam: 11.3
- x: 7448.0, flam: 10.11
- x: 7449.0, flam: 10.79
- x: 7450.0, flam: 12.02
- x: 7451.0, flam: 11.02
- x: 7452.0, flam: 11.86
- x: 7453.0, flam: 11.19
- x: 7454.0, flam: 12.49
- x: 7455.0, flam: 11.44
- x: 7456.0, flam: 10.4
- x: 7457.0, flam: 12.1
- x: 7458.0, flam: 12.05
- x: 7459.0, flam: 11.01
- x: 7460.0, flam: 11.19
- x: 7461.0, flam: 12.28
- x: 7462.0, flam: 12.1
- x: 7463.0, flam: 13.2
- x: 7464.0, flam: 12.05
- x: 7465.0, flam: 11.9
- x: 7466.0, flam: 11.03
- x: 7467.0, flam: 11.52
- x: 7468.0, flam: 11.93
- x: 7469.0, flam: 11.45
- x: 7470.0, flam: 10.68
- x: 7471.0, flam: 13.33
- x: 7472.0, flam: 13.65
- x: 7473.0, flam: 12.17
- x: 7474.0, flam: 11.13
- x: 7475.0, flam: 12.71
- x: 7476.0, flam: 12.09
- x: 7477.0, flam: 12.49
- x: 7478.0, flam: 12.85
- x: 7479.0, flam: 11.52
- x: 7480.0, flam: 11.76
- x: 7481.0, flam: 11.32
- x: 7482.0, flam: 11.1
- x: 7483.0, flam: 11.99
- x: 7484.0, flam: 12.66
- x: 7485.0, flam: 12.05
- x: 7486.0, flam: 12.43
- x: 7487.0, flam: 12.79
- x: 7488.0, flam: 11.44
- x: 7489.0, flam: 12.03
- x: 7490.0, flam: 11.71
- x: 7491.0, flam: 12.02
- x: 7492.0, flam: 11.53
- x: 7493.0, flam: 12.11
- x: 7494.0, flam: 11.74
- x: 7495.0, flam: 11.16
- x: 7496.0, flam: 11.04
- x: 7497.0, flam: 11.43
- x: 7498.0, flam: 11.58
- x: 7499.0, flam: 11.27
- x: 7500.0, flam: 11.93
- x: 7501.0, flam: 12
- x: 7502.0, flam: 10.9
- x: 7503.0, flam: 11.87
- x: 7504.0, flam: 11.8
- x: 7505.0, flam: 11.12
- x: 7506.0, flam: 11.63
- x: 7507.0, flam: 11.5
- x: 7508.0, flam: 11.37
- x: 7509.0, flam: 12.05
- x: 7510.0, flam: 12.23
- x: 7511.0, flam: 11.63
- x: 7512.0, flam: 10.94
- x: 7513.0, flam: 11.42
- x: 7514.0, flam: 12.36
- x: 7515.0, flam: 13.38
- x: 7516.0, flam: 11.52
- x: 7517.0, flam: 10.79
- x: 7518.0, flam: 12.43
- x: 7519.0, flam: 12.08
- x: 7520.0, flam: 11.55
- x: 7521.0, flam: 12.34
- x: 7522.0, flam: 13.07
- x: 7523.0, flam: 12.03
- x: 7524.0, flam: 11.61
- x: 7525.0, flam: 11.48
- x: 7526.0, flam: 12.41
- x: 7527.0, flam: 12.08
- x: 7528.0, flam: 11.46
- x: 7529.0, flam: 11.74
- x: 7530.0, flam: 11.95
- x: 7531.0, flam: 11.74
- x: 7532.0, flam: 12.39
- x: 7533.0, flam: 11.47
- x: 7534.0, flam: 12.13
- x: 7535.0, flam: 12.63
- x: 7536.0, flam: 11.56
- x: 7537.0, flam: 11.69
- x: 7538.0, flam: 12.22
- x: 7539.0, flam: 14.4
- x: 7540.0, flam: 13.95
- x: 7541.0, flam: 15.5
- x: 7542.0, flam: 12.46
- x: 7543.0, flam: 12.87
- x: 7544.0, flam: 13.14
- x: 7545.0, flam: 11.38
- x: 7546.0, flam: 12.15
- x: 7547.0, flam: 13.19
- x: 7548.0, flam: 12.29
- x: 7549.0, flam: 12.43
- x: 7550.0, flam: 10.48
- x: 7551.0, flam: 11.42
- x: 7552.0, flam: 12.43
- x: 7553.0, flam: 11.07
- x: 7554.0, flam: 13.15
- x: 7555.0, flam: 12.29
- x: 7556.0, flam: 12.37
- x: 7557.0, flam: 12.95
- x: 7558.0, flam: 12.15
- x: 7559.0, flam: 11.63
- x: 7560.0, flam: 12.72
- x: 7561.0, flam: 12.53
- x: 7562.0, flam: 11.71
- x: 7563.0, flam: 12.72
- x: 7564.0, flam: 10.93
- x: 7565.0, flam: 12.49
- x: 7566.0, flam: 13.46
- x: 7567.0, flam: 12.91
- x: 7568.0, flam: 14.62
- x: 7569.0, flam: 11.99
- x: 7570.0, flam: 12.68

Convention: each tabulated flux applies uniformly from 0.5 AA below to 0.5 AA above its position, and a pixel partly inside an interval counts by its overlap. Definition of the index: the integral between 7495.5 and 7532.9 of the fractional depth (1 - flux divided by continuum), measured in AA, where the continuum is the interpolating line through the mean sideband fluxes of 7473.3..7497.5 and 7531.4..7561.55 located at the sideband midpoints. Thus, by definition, 1.1 AA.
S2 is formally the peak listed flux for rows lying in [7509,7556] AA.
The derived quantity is 15.5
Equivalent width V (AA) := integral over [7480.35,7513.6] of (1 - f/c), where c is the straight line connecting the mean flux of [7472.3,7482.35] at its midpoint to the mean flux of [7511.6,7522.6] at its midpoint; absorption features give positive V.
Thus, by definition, 0.8 AA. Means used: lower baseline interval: 12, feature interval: 11.7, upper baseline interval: 12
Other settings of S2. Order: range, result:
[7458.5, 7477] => 13.65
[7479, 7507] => 12.79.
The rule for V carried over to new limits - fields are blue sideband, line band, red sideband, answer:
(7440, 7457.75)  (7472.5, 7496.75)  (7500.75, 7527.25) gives -0.7 AA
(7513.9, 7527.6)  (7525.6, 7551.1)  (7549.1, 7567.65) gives -0.5 AA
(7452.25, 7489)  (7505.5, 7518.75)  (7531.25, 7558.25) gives 0.5 AA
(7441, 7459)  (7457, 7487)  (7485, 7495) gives -1.0 AA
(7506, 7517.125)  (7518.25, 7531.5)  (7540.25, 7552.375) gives 0.1 AA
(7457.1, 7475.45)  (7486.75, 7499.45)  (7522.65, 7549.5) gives 0.5 AA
